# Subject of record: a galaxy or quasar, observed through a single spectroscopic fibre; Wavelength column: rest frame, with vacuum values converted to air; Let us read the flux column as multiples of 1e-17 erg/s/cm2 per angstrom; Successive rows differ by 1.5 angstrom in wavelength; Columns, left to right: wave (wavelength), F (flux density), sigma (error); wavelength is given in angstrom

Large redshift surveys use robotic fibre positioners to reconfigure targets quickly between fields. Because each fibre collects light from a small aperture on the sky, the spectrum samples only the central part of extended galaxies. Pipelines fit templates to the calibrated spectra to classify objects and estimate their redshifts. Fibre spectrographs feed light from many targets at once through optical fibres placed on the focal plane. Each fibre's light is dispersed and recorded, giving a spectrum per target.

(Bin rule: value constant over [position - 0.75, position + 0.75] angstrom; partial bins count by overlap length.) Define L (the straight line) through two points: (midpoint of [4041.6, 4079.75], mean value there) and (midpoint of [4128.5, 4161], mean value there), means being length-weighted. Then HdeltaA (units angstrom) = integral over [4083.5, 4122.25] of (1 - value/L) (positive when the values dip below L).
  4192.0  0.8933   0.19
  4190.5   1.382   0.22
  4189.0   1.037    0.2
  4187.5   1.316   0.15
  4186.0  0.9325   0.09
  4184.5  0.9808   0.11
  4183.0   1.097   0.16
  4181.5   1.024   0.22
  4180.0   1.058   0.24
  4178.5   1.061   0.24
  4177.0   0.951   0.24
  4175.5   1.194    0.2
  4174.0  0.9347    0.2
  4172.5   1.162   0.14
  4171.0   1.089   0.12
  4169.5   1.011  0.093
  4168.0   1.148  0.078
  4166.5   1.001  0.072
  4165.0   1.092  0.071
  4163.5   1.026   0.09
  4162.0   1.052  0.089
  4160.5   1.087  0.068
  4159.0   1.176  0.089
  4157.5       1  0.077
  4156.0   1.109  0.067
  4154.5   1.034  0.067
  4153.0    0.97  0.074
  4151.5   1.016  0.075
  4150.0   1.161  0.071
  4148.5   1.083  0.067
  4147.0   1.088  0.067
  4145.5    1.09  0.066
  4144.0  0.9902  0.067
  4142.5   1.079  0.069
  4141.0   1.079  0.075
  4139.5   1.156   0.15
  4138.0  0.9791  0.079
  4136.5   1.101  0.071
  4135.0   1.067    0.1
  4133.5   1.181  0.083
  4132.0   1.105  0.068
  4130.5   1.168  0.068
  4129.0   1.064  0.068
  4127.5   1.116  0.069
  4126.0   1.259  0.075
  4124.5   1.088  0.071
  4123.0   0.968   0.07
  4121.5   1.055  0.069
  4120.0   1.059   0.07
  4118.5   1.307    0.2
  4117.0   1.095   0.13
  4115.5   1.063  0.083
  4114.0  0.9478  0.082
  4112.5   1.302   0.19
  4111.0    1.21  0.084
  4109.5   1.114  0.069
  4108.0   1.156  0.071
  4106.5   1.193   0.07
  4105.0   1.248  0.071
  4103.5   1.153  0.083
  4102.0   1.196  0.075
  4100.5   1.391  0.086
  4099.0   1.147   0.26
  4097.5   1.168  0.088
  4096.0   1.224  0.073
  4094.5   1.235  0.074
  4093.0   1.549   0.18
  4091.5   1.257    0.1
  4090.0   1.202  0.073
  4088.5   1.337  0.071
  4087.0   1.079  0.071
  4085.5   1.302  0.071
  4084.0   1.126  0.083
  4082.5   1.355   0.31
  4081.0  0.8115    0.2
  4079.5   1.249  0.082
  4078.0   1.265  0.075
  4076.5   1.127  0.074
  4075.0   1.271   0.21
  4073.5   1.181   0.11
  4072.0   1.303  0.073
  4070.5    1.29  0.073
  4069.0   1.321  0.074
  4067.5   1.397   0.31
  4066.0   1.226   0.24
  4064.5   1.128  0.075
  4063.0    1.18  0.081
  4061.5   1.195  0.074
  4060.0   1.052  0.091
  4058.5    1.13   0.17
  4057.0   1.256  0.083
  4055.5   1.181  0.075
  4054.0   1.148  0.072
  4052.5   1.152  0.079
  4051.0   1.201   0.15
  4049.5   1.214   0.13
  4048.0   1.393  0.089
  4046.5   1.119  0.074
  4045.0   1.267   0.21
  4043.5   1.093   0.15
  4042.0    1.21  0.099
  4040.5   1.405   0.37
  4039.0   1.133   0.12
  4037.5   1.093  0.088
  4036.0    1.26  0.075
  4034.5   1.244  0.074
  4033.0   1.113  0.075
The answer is -1.7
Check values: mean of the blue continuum 1.21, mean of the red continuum 1.08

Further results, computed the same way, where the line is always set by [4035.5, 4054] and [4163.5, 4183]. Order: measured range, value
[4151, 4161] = 0.2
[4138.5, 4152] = 0.1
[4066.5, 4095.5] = -1.9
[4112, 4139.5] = 0.2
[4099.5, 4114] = -0.8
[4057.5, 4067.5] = 0.1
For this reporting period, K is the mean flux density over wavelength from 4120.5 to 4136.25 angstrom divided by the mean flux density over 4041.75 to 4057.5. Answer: 0.9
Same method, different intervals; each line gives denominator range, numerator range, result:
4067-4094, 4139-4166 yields 0.86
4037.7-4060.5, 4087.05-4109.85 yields 1.03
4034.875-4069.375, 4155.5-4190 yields 0.89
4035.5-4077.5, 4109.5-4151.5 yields 0.91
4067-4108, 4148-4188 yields 0.86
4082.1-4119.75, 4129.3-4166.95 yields 0.89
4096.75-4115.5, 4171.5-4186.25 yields 0.88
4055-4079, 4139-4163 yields 0.88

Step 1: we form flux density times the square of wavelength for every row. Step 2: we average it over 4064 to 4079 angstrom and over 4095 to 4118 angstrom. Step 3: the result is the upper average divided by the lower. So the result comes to 1.0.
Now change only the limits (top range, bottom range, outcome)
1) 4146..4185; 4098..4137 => 0.95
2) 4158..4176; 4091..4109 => 0.90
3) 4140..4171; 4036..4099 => 0.92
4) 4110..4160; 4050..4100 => 0.93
